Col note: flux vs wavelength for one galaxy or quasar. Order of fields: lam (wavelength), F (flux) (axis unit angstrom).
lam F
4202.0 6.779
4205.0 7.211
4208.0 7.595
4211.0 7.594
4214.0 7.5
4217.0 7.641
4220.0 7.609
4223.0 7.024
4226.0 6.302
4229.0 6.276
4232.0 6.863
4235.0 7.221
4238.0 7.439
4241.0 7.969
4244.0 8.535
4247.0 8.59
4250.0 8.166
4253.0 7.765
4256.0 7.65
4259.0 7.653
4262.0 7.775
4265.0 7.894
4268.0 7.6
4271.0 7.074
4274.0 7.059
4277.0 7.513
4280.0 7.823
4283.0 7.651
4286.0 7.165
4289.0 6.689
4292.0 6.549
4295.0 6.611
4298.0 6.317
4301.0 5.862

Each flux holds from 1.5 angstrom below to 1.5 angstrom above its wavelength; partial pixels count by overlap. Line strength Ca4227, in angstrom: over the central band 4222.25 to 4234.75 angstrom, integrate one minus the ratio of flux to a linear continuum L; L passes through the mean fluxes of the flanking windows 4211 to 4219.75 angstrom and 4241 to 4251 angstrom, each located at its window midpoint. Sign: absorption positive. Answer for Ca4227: 2.0 angstrom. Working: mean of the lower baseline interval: 7.58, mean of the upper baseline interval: 8.37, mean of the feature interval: 6.65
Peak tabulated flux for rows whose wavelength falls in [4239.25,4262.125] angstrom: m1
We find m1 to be 8.59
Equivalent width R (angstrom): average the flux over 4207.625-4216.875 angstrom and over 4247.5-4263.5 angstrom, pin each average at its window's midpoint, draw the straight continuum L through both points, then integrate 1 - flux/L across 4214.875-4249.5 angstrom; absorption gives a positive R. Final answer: 1.2 angstrom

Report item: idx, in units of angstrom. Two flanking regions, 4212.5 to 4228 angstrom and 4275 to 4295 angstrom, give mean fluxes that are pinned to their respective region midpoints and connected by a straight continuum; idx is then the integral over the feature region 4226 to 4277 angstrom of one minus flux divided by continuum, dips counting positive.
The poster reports -2.6 angstrom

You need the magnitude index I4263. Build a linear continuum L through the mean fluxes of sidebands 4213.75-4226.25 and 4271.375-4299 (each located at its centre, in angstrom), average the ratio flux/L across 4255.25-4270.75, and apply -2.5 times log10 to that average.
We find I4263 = -0.078 mag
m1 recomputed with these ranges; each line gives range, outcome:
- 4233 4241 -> 7.969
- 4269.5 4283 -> 7.823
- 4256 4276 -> 7.894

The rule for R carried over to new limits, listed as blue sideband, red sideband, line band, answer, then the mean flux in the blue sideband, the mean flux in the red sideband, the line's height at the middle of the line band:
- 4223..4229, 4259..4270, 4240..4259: -2.26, 6.48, 7.71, 7.23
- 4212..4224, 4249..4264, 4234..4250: -0.67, 7.47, 7.79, 7.67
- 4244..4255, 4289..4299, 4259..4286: -0.76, 8.2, 6.53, 7.34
